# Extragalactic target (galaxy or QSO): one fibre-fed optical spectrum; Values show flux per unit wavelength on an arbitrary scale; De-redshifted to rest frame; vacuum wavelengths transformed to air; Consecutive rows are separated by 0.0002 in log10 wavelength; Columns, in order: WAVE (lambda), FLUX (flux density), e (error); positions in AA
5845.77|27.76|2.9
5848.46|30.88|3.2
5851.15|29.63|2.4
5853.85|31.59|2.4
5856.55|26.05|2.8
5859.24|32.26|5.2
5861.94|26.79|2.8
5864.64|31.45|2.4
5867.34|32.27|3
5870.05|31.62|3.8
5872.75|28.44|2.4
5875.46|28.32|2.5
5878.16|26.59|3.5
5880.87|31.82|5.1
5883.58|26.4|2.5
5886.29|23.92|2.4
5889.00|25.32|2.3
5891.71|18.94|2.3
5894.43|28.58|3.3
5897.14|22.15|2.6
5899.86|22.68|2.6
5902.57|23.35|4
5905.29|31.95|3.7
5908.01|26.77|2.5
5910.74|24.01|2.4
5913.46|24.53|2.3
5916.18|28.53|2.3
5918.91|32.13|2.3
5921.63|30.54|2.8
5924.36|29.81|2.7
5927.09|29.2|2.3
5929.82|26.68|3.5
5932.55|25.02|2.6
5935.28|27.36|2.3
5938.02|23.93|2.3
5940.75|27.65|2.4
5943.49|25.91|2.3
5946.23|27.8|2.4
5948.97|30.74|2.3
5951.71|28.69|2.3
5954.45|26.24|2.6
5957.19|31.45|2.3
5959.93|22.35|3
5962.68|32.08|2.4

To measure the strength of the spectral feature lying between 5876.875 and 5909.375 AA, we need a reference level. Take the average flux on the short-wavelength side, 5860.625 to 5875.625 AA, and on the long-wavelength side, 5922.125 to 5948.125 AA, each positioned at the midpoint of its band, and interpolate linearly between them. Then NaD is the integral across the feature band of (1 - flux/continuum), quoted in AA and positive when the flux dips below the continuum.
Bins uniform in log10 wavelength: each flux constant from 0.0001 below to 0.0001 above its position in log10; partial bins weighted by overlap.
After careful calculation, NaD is 3.61 AA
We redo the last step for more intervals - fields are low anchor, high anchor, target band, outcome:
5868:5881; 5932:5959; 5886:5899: 2.3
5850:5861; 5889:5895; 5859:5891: -2.4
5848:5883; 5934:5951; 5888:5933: 2.8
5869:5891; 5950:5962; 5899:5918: 0.9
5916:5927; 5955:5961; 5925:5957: 1.3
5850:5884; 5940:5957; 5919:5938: 0.3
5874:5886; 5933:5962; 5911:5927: -0.7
